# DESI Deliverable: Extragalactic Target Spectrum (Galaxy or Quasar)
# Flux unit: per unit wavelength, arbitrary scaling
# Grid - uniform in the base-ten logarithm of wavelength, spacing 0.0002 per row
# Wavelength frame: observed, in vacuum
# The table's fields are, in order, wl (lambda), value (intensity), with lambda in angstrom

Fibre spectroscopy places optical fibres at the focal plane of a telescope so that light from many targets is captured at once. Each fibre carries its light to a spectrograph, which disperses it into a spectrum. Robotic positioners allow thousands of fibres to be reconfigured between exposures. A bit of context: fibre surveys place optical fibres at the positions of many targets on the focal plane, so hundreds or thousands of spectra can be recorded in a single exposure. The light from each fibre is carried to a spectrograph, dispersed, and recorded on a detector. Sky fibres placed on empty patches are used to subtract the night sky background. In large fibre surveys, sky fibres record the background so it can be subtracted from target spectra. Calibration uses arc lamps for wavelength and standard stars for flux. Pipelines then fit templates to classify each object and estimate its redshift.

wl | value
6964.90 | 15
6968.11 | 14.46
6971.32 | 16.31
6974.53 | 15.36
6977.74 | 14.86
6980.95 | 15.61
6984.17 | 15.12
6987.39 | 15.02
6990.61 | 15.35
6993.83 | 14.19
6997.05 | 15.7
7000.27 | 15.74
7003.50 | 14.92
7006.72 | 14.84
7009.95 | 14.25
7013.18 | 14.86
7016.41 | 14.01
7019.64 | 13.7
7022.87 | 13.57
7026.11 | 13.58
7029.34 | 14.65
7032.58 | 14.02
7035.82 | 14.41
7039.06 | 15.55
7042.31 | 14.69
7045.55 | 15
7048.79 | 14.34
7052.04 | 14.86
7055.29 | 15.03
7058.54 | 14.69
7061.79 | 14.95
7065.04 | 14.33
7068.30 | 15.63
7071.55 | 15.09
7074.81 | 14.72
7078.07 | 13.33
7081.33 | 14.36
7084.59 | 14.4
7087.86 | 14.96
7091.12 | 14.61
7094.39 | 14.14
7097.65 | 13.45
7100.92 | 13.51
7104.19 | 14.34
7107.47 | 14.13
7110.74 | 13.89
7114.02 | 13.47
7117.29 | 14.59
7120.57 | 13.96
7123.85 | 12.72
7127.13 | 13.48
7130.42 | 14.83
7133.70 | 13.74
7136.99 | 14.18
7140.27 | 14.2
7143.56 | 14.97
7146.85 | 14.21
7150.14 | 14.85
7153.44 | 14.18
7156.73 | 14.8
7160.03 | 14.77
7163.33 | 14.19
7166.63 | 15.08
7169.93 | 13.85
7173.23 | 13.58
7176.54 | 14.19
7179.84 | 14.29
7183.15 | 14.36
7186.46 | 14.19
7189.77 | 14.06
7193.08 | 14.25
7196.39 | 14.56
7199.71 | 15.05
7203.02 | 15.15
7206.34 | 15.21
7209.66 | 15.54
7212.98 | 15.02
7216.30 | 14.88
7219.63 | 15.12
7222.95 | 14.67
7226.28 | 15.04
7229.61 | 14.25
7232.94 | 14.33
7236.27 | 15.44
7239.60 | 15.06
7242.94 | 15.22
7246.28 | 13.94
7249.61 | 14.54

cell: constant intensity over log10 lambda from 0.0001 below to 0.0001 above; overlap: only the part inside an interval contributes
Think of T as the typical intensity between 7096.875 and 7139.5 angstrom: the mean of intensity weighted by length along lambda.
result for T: 13.9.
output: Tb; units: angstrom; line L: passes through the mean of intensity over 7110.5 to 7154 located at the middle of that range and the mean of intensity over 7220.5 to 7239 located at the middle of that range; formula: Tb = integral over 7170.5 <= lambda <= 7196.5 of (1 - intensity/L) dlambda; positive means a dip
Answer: 0.6 angstrom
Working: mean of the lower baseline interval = 14.1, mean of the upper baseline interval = 14.8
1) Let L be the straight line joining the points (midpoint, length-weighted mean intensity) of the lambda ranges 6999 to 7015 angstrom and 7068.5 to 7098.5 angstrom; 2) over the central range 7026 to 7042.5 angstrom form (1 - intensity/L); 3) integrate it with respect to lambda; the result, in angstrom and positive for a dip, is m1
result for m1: 0.20 angstrom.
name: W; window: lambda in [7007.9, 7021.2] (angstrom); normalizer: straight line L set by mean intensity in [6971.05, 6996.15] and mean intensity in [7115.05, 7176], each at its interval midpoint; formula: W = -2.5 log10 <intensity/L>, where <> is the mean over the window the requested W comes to 0.058 mag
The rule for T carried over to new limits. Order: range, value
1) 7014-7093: 14.5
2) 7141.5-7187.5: 14.4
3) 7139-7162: 14.6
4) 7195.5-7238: 15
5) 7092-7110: 13.9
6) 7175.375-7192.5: 14.2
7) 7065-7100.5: 14.4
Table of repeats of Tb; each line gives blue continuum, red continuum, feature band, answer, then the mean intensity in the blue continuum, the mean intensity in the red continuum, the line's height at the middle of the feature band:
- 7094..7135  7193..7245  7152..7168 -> -0.3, 13.9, 14.9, 14.3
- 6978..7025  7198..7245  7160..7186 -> 1.2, 14.8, 15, 14.9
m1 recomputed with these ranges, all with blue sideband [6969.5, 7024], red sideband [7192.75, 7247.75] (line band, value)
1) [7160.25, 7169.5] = 0.21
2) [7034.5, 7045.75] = 0.00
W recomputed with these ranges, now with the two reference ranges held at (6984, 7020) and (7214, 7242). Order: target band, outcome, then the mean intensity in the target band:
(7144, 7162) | 0.02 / 14.6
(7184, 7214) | 0.01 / 14.8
